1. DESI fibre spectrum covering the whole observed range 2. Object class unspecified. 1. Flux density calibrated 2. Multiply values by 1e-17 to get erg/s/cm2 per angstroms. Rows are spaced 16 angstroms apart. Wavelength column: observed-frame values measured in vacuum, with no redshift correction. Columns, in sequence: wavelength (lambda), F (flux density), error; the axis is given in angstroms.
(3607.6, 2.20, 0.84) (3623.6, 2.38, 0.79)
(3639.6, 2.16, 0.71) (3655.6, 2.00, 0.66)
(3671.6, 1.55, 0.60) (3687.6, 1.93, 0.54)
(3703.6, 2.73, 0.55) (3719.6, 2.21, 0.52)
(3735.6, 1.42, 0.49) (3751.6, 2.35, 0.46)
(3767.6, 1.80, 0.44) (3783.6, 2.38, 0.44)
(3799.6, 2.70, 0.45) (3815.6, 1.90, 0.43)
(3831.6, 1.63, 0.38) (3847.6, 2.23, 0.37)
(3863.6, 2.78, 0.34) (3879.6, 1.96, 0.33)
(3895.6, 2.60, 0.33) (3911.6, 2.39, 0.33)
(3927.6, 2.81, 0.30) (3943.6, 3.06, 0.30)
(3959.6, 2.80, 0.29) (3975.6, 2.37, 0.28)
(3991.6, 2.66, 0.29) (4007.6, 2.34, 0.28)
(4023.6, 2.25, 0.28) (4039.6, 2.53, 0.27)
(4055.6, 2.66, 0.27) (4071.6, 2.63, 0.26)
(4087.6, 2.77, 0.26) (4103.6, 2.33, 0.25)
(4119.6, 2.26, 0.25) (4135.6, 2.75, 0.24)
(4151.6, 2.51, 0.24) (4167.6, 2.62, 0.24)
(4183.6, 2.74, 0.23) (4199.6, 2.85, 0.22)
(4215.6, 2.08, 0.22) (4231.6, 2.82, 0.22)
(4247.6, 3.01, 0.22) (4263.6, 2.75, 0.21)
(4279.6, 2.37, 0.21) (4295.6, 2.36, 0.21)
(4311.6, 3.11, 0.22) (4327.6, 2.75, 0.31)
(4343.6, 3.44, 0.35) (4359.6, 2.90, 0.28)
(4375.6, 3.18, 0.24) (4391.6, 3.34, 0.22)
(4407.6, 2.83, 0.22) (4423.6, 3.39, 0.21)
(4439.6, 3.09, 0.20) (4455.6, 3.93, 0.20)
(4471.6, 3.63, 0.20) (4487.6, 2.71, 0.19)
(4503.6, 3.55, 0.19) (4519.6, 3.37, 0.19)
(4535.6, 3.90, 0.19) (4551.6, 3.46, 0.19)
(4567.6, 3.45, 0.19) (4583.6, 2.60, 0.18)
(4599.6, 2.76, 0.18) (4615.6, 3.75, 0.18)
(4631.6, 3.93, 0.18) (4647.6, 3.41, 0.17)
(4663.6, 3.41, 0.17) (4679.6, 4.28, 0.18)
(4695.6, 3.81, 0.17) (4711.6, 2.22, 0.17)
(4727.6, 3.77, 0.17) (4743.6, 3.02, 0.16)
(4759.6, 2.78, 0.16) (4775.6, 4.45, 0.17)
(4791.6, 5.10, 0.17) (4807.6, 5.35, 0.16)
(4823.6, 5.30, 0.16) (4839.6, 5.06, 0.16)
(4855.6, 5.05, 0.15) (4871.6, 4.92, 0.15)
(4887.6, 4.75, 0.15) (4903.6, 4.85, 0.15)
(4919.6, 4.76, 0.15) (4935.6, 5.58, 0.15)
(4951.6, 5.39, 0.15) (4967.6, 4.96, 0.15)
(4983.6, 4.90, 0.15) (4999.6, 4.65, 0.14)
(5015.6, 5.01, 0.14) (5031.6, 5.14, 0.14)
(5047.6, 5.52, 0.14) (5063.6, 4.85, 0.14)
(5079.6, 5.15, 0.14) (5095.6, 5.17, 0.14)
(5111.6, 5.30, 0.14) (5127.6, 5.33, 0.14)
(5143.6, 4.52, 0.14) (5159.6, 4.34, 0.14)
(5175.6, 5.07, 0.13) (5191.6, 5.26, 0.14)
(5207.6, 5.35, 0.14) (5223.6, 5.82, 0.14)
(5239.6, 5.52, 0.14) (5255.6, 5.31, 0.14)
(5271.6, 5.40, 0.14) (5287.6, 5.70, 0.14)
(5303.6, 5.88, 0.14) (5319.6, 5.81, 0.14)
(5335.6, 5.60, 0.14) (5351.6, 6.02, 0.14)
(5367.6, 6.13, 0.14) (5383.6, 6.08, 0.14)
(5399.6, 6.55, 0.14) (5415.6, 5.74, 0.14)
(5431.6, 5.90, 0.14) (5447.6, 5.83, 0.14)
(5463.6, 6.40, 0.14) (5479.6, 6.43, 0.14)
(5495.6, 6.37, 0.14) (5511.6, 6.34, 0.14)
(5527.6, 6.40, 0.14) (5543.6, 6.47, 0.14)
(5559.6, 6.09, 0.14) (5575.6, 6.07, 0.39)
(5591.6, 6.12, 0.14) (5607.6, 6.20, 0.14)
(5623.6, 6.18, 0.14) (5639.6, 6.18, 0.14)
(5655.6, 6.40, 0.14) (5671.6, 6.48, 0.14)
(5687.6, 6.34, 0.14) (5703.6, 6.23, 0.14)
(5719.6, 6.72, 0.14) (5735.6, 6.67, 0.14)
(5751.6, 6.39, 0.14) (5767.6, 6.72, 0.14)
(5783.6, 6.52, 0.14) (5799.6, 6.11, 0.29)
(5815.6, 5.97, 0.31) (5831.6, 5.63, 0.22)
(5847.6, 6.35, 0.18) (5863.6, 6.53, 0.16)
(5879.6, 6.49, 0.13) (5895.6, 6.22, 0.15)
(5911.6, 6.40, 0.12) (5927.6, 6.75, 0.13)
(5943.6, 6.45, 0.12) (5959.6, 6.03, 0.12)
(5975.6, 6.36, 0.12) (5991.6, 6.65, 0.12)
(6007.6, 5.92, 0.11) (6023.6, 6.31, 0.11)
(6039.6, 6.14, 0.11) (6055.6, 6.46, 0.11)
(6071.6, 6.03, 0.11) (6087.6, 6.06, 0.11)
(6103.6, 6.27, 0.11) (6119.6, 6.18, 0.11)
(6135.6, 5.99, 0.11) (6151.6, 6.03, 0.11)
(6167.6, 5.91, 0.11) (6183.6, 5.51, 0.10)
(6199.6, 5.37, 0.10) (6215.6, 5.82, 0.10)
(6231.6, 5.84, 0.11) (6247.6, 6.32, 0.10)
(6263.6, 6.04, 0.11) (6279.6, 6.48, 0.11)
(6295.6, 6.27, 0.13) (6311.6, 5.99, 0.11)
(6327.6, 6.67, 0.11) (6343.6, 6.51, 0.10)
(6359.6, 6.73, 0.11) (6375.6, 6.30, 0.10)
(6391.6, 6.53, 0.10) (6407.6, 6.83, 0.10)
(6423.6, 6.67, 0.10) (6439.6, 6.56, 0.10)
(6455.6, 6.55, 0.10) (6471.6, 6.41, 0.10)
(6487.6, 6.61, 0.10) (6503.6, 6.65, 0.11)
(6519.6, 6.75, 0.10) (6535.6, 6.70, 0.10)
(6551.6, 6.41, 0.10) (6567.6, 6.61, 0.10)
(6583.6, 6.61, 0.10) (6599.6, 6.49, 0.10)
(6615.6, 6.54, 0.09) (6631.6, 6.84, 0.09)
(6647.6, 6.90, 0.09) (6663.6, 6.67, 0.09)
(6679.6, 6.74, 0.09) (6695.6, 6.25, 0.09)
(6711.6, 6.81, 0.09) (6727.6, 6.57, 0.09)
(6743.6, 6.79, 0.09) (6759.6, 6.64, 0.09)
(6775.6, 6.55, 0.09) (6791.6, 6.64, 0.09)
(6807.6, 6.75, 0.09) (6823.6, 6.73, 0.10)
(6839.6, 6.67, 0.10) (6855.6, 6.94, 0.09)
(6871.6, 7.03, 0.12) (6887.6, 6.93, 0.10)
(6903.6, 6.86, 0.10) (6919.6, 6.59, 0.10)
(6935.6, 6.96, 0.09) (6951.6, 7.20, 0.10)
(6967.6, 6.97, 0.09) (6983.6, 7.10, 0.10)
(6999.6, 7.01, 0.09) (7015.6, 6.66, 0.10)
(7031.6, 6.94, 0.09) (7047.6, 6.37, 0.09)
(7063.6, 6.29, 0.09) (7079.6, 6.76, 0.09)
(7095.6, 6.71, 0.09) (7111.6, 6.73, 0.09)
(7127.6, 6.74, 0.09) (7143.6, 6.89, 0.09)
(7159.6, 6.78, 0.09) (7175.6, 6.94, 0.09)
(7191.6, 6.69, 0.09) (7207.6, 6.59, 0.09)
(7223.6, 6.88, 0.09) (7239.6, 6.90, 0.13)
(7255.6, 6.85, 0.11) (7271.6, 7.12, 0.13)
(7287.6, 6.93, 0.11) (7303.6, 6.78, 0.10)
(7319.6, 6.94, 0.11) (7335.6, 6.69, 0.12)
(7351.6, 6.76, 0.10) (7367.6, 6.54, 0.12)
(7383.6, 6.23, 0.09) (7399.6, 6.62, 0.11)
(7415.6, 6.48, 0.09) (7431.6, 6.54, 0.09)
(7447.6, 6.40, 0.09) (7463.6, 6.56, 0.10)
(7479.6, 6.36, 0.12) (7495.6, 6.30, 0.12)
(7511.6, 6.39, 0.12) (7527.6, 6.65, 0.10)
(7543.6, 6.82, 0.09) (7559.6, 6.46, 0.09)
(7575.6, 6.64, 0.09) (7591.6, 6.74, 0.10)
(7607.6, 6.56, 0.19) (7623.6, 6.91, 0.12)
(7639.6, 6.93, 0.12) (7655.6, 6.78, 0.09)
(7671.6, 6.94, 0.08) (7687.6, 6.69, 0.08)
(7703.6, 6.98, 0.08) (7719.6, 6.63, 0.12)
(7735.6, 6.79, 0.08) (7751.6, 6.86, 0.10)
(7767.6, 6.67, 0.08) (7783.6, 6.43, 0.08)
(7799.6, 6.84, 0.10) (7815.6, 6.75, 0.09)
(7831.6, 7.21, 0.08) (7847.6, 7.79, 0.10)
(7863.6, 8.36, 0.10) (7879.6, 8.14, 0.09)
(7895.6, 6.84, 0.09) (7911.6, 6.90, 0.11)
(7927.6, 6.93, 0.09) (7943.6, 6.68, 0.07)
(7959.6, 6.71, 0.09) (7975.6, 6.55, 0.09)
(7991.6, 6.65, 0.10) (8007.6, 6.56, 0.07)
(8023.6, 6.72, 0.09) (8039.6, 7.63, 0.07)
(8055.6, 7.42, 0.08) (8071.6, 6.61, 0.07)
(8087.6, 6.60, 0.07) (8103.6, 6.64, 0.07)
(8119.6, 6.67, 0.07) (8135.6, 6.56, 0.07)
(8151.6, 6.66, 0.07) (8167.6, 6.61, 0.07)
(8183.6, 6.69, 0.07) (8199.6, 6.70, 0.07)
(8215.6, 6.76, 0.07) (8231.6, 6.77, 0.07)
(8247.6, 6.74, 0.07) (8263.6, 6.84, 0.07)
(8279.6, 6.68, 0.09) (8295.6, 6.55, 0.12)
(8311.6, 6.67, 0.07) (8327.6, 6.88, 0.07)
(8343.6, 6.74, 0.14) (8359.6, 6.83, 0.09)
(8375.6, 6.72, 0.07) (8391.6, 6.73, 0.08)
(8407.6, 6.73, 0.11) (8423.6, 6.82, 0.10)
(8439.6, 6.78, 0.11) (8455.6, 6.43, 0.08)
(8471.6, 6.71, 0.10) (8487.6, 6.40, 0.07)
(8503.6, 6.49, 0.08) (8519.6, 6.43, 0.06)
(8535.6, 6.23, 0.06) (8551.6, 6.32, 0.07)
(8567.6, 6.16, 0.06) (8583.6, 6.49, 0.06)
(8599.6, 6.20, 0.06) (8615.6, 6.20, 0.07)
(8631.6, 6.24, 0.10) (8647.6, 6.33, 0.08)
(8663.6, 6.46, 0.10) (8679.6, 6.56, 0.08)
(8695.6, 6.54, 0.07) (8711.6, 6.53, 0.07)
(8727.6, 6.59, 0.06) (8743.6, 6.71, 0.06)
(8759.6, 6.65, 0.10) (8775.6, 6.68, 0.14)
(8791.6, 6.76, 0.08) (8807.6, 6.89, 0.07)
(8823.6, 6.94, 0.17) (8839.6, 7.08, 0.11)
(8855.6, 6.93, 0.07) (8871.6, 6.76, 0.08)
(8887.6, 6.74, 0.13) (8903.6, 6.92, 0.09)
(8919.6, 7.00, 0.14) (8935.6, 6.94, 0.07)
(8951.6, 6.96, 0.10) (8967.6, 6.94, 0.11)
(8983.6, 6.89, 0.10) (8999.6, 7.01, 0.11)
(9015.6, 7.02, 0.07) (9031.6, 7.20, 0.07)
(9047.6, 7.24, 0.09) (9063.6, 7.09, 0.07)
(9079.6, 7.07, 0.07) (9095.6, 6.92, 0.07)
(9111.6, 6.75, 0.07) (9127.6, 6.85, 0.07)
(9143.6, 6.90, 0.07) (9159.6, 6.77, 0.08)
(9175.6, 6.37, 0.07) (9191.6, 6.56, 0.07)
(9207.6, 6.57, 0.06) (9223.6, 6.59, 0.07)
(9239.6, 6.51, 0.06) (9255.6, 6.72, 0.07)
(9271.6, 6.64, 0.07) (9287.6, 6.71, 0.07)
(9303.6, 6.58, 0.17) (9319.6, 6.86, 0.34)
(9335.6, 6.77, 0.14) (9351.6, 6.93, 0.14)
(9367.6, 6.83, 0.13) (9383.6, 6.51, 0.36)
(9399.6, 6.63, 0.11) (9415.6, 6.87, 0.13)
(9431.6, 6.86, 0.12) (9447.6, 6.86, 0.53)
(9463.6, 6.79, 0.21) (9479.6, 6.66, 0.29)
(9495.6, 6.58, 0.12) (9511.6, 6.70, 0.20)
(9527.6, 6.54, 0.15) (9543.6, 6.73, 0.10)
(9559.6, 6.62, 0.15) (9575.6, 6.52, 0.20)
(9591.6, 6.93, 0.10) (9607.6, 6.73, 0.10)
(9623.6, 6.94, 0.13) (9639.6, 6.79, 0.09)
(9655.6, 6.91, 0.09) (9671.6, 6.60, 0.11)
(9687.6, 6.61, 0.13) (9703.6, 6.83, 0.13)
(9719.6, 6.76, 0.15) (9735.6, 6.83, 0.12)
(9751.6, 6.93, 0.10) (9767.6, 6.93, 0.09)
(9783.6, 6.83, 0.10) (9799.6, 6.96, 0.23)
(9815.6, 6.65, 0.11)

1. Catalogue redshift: 0.197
